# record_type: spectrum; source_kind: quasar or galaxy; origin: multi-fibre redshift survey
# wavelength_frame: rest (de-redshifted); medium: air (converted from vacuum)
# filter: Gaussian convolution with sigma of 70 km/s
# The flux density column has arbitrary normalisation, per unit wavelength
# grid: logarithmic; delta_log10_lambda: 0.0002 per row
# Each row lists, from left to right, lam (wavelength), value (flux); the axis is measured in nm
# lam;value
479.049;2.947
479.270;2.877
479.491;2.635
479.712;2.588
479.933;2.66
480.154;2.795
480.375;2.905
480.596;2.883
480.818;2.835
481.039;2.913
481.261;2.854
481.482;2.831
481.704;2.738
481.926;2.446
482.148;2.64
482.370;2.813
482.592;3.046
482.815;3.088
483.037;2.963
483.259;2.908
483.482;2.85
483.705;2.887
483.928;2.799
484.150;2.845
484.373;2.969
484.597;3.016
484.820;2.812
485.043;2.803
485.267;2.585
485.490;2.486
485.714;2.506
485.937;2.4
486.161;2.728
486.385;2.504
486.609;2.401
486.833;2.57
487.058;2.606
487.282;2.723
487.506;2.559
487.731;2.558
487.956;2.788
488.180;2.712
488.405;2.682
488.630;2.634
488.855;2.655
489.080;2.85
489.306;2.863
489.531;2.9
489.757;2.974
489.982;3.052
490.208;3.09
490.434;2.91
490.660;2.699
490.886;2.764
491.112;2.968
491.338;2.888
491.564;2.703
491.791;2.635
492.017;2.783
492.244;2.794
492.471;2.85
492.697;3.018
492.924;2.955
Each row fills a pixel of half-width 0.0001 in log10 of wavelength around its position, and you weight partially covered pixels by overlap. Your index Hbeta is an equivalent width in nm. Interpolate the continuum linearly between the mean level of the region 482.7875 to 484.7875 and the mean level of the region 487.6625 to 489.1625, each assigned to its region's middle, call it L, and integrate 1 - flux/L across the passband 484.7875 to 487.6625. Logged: 0.22 nm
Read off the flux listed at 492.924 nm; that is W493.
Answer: 2.955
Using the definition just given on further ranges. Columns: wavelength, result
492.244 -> 2.794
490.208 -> 3.09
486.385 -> 2.504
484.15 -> 2.845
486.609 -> 2.401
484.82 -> 2.812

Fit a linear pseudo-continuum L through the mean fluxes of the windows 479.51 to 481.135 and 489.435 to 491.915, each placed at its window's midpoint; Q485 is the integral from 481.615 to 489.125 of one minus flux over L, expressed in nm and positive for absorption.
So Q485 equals 0.28 nm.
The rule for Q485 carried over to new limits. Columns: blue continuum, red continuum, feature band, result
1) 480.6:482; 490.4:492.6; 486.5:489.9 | 0.11 nm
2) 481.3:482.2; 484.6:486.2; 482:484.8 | -0.24 nm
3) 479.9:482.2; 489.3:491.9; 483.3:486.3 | 0.07 nm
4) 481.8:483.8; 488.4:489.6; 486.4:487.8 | 0.11 nm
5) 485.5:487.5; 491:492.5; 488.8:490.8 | -0.14 nm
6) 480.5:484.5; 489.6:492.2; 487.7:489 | 0.08 nm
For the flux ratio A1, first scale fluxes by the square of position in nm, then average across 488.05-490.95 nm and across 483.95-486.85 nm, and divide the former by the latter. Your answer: 1.1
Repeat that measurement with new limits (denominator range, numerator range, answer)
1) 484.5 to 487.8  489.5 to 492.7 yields 1.12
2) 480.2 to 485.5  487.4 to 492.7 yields 1.02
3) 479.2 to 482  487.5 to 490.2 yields 1.04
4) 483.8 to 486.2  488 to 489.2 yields 1.01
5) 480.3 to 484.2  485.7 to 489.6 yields 0.95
